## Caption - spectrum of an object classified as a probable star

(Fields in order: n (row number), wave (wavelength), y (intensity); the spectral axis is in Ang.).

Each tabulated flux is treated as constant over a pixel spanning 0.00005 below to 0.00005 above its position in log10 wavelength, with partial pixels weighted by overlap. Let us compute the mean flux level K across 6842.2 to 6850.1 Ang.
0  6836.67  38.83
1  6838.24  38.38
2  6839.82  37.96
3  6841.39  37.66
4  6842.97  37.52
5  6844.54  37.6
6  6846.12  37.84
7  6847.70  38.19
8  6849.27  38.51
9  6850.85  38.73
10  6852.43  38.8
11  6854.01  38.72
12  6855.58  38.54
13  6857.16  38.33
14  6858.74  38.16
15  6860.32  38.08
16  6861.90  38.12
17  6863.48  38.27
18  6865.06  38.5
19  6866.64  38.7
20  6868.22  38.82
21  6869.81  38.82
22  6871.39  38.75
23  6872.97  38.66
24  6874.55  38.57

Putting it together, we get 38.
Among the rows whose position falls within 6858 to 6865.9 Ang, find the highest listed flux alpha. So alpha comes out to 38.5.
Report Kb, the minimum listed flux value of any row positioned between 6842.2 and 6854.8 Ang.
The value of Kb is 37.52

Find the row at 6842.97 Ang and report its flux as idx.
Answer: 37.52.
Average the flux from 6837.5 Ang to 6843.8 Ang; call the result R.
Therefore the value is 37.9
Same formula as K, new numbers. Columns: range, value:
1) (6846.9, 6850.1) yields 38.4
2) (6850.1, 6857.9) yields 38.6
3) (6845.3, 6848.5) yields 38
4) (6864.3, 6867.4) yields 38.6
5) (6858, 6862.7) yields 38.1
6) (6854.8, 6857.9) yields 38.4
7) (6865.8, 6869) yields 38.8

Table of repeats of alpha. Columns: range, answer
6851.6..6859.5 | 38.8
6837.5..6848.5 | 38.38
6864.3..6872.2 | 38.82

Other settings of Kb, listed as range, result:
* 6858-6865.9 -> 38.08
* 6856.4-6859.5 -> 38.16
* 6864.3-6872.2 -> 38.5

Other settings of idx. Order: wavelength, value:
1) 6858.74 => 38.16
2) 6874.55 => 38.57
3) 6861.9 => 38.12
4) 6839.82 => 37.96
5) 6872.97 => 38.66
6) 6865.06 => 38.5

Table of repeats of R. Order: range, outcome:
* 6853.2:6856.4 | 38.7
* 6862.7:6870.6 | 38.6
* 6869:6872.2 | 38.7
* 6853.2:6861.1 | 38.4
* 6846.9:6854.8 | 38.6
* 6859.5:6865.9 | 38.3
